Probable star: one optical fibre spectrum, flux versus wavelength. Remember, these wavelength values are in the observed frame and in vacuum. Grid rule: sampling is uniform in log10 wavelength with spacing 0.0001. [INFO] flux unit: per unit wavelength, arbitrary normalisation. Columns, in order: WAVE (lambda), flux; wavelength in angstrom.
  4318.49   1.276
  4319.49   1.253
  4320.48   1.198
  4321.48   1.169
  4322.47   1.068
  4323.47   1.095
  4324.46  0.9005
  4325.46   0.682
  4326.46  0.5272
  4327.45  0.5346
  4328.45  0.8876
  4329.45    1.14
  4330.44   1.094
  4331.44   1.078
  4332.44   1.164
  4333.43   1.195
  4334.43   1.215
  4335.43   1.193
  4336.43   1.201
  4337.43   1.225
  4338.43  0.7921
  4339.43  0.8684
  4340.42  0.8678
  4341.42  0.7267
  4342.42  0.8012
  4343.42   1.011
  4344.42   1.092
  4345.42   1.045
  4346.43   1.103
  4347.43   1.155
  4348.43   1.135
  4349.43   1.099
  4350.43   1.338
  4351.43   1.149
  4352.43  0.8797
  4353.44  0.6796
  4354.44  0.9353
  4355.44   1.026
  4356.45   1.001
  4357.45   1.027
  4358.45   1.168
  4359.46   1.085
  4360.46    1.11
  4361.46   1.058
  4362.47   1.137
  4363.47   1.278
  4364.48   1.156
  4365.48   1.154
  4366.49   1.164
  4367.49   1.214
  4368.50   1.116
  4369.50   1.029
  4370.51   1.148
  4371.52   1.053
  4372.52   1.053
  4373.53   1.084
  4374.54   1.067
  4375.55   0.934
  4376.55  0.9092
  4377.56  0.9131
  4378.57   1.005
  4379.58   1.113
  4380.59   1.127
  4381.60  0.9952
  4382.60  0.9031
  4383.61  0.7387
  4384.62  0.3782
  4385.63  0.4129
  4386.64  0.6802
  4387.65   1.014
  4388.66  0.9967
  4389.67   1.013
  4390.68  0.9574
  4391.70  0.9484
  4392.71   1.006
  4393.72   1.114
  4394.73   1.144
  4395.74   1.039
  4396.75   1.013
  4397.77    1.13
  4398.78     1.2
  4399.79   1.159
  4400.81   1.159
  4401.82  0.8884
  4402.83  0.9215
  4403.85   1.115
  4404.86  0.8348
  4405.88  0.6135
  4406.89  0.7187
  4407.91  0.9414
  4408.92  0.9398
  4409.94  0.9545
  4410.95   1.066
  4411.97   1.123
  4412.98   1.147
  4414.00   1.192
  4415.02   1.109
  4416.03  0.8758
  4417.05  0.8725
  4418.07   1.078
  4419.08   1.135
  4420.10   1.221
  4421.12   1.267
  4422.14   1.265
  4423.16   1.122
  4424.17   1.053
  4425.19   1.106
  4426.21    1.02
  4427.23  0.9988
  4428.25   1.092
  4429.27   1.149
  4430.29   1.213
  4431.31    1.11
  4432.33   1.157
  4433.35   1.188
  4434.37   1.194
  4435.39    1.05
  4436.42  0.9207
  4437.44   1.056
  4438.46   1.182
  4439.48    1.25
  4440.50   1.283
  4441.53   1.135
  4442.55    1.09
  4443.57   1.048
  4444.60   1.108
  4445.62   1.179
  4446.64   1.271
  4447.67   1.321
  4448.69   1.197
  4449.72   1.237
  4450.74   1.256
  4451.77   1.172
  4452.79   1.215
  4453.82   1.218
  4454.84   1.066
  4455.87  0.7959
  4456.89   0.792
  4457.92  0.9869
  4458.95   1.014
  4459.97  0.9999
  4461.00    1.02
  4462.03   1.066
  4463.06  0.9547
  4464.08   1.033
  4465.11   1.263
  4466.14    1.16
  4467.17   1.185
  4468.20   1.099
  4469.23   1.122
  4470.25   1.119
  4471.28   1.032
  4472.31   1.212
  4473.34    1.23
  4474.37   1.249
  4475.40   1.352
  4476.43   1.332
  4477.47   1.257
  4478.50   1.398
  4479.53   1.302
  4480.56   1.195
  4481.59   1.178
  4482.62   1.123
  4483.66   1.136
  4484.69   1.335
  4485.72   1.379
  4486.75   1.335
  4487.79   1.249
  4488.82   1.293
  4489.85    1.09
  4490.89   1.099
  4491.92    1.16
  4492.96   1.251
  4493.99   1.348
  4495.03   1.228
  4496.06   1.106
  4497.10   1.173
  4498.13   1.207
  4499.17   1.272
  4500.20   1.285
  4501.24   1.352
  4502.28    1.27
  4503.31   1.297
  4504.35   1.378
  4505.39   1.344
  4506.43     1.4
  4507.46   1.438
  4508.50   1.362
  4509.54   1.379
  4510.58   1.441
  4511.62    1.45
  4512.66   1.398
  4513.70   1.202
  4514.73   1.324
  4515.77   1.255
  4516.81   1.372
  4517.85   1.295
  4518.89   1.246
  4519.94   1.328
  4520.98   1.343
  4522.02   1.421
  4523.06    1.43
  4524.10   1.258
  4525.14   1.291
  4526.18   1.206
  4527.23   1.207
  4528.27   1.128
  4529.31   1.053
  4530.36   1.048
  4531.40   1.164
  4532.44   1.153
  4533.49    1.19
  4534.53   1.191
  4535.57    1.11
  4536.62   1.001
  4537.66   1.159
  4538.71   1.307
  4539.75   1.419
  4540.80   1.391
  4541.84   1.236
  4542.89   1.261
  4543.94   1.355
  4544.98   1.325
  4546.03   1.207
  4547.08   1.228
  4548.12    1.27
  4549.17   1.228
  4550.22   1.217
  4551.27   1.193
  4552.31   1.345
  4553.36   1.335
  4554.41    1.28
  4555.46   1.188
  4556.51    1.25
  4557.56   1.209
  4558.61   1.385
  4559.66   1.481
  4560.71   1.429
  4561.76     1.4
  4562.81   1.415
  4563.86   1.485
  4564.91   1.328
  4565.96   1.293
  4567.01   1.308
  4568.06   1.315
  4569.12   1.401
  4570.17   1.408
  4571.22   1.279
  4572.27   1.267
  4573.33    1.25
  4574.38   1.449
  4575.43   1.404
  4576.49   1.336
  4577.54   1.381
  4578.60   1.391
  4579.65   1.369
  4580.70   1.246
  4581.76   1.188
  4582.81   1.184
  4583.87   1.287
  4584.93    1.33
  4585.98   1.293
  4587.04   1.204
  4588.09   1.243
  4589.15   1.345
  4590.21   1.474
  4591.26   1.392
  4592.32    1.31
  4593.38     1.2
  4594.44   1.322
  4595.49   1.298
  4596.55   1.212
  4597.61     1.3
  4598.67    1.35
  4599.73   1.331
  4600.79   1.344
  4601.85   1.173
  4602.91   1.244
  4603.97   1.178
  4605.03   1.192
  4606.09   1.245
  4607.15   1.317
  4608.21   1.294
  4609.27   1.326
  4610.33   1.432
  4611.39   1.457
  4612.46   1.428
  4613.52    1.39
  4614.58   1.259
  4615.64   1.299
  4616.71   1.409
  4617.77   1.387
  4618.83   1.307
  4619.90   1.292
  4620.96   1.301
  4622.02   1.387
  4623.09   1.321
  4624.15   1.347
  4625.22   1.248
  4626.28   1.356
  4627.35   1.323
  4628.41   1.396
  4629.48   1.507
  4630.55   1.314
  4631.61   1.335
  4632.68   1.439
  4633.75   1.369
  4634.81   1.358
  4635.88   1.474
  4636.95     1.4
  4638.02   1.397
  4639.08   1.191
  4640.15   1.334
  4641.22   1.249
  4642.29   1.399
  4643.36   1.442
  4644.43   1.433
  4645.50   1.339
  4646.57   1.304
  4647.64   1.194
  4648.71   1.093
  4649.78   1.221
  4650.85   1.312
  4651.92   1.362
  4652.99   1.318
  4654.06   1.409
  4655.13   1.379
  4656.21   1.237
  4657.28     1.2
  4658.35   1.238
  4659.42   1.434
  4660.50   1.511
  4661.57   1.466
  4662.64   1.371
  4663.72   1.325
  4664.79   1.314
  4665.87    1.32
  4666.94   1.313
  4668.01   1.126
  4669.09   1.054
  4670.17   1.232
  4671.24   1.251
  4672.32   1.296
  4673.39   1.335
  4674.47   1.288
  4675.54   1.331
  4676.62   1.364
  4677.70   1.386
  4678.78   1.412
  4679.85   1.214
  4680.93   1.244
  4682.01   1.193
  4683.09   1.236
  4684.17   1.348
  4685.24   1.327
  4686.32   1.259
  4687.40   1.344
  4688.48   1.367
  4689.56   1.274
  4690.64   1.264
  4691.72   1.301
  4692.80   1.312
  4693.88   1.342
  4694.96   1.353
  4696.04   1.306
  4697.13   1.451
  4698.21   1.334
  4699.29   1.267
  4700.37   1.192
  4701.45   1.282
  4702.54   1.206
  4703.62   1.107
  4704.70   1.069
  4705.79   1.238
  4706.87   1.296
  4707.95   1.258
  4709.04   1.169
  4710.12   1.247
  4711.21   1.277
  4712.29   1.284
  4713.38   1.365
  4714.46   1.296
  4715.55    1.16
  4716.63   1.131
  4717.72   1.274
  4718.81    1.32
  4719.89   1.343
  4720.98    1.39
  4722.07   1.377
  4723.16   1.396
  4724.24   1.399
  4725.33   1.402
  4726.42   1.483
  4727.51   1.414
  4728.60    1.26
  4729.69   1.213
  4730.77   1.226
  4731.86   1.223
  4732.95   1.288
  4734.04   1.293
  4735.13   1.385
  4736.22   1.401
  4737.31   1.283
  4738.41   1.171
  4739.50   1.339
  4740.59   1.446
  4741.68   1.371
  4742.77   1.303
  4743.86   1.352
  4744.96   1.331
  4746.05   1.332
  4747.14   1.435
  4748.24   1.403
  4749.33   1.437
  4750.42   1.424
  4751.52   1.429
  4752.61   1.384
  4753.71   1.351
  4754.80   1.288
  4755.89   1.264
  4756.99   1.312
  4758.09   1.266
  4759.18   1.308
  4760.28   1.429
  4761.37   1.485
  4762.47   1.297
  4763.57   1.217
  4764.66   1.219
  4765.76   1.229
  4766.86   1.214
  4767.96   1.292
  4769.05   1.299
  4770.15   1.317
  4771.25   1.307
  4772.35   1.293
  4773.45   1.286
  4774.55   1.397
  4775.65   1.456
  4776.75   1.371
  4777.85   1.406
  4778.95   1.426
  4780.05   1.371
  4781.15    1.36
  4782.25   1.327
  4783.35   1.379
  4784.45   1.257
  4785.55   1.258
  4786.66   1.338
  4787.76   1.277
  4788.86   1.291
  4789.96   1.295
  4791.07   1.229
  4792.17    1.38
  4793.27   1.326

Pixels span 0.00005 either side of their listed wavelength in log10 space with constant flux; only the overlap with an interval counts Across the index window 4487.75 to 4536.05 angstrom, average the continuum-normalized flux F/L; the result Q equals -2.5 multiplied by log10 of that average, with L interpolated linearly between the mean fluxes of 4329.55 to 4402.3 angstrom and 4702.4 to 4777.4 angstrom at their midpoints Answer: -0.11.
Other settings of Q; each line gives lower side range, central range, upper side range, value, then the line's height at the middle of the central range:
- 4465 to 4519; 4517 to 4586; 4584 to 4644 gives 0.01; 1.3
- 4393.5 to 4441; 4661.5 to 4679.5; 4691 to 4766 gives -0.03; 1.27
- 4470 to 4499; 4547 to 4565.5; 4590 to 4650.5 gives -0.03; 1.28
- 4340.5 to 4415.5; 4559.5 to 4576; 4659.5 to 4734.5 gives -0.16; 1.18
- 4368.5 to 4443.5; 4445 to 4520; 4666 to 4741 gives -0.11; 1.1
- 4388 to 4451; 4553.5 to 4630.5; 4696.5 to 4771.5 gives -0.10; 1.21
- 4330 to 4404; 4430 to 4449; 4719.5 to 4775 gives -0.07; 1.09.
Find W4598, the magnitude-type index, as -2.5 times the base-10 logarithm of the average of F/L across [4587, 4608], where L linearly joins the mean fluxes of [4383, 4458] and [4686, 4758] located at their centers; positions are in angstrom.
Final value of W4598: -0.07 mag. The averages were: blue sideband 1.05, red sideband 1.31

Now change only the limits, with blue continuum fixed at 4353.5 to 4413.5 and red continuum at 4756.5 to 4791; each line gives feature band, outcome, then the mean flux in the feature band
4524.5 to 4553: -0.08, 1.22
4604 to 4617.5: -0.12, 1.33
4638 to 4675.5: -0.07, 1.3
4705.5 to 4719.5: 0.01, 1.26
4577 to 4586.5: -0.12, 1.3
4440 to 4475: -0.06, 1.12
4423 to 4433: -0.07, 1.1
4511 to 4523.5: -0.20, 1.34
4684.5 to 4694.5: -0.05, 1.31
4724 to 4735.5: -0.03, 1.32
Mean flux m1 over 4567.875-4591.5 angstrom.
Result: 1.32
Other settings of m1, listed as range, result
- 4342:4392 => 1.01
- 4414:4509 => 1.17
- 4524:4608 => 1.28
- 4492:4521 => 1.31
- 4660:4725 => 1.29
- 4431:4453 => 1.16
